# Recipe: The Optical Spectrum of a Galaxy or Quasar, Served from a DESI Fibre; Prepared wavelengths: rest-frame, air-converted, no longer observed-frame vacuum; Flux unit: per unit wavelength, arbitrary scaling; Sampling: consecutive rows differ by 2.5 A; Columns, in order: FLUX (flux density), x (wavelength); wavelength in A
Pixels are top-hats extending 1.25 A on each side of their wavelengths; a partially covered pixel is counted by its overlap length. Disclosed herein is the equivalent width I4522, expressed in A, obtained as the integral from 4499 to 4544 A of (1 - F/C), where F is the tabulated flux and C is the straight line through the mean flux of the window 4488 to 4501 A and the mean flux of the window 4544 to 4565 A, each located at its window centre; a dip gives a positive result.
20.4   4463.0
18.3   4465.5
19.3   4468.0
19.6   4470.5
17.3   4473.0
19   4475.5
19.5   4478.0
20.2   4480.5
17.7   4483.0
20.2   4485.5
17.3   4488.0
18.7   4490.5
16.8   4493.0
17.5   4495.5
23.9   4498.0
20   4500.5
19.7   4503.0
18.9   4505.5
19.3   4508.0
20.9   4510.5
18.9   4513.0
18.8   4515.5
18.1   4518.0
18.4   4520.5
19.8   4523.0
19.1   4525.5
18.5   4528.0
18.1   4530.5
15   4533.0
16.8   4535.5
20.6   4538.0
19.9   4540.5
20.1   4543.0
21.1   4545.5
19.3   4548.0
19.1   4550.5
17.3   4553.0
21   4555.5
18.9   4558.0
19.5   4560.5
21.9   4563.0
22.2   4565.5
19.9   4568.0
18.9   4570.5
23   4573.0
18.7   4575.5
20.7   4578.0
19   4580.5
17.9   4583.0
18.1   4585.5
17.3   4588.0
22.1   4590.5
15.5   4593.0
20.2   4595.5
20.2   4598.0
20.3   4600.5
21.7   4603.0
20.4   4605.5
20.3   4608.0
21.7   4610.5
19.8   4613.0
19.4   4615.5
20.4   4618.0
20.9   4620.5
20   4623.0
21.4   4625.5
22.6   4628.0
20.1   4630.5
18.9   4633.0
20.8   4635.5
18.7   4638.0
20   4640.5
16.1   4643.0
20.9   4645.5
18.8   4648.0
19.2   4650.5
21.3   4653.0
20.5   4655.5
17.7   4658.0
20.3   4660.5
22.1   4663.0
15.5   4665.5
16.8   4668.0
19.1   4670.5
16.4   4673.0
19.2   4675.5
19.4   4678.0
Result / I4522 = 1.2 A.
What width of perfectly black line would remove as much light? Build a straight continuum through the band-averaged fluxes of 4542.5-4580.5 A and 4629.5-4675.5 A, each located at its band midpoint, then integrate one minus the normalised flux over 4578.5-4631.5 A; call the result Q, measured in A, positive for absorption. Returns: -1.1 A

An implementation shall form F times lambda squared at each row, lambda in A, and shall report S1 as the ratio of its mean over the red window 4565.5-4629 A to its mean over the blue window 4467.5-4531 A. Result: 1.1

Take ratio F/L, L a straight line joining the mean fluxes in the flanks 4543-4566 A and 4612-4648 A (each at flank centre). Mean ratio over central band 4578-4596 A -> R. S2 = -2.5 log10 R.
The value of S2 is 0.07 mag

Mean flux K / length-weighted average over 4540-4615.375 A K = 19.9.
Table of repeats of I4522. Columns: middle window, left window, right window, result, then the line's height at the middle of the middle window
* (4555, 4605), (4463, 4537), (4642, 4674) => -2.6 A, 18.9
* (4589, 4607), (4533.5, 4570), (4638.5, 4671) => -0.5 A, 19.4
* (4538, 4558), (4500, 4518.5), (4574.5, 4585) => -0.6 A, 19.2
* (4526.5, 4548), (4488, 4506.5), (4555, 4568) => 1.4 A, 20.1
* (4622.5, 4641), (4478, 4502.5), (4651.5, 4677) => -1.4 A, 19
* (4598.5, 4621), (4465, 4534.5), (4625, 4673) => -1.5 A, 19.3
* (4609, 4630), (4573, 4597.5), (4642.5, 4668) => -1.8 A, 19.1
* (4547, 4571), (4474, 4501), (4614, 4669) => -0.6 A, 19.4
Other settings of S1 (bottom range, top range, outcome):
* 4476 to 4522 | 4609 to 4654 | 1.11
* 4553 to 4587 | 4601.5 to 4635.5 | 1.06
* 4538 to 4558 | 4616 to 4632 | 1.09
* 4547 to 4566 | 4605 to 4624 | 1.05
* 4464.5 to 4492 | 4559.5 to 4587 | 1.11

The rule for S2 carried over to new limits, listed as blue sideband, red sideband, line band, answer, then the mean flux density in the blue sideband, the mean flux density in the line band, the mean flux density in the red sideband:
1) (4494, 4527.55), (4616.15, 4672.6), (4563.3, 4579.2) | -0.06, 19.4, 20.6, 19.6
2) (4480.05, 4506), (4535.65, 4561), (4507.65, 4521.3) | 0.01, 19.1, 19.1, 19.6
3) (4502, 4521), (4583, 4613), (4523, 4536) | 0.09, 19.1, 17.8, 19.7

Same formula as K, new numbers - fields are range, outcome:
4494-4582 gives 19.5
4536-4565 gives 19.9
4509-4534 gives 18.6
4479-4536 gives 18.8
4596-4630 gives 20.7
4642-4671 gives 19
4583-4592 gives 18.9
